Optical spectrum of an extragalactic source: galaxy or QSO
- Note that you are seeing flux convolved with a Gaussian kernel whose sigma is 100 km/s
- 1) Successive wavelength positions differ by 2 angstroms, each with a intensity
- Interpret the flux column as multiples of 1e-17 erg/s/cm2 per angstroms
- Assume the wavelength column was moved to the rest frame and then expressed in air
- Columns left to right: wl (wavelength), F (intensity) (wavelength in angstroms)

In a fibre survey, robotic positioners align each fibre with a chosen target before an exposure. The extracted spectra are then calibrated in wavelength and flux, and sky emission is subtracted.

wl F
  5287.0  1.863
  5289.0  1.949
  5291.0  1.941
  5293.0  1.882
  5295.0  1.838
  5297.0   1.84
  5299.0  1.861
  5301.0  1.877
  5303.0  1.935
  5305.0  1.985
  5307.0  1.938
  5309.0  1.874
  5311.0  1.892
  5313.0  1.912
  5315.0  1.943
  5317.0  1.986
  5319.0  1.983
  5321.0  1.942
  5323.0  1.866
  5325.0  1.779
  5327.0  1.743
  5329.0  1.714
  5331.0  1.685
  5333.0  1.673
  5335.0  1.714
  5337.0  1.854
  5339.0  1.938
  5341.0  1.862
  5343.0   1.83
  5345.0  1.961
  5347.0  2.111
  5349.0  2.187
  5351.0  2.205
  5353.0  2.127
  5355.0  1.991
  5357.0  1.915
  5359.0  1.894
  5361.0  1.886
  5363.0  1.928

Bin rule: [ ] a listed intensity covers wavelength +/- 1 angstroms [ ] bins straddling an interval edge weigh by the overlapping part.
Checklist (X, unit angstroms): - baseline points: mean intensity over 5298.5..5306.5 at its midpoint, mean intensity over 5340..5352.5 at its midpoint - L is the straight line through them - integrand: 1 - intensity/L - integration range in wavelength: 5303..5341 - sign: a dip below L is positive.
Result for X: 2.1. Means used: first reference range 1.92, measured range 1.86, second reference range 2.03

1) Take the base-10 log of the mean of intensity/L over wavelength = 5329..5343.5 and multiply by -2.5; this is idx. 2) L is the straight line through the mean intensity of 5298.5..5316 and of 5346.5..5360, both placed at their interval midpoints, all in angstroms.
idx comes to 0.13 mag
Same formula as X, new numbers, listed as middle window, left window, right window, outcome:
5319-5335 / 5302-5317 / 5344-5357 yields 1.7 angstroms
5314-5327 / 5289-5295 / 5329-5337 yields -1.0 angstroms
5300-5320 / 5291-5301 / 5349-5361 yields -0.3 angstroms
